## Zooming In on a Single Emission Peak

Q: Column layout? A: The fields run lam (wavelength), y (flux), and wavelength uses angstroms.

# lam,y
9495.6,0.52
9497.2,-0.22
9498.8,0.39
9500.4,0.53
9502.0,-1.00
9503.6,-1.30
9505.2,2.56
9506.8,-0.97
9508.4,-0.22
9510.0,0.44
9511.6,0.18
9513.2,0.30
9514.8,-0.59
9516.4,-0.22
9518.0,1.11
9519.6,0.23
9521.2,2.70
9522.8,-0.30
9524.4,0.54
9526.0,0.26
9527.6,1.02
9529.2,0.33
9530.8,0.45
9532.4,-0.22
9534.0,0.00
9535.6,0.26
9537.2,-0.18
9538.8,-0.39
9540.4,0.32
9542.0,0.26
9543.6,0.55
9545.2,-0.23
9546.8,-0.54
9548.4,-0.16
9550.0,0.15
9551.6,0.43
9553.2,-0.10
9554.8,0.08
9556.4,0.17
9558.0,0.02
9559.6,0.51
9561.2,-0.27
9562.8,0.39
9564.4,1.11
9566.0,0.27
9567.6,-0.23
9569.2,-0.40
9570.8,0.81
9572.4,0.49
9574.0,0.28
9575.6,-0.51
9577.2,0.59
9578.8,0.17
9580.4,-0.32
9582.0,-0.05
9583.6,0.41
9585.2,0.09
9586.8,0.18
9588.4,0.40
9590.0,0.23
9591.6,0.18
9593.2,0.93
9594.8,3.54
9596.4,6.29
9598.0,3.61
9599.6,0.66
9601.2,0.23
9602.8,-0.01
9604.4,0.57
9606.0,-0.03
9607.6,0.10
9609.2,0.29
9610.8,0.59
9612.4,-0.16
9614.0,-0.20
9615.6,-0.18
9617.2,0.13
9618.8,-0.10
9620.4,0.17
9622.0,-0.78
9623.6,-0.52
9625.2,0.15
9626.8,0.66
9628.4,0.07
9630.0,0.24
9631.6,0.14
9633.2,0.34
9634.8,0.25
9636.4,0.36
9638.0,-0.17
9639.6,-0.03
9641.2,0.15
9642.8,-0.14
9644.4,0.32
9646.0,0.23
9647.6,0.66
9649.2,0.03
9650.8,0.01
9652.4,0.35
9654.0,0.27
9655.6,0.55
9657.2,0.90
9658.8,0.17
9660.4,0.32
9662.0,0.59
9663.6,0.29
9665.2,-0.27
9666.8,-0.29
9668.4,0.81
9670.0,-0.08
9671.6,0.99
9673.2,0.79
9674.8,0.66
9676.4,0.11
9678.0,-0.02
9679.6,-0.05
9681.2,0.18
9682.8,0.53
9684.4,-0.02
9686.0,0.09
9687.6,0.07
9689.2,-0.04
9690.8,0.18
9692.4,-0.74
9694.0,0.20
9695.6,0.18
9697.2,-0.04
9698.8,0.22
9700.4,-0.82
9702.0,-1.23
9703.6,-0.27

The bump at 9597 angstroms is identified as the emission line [O III] 5007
